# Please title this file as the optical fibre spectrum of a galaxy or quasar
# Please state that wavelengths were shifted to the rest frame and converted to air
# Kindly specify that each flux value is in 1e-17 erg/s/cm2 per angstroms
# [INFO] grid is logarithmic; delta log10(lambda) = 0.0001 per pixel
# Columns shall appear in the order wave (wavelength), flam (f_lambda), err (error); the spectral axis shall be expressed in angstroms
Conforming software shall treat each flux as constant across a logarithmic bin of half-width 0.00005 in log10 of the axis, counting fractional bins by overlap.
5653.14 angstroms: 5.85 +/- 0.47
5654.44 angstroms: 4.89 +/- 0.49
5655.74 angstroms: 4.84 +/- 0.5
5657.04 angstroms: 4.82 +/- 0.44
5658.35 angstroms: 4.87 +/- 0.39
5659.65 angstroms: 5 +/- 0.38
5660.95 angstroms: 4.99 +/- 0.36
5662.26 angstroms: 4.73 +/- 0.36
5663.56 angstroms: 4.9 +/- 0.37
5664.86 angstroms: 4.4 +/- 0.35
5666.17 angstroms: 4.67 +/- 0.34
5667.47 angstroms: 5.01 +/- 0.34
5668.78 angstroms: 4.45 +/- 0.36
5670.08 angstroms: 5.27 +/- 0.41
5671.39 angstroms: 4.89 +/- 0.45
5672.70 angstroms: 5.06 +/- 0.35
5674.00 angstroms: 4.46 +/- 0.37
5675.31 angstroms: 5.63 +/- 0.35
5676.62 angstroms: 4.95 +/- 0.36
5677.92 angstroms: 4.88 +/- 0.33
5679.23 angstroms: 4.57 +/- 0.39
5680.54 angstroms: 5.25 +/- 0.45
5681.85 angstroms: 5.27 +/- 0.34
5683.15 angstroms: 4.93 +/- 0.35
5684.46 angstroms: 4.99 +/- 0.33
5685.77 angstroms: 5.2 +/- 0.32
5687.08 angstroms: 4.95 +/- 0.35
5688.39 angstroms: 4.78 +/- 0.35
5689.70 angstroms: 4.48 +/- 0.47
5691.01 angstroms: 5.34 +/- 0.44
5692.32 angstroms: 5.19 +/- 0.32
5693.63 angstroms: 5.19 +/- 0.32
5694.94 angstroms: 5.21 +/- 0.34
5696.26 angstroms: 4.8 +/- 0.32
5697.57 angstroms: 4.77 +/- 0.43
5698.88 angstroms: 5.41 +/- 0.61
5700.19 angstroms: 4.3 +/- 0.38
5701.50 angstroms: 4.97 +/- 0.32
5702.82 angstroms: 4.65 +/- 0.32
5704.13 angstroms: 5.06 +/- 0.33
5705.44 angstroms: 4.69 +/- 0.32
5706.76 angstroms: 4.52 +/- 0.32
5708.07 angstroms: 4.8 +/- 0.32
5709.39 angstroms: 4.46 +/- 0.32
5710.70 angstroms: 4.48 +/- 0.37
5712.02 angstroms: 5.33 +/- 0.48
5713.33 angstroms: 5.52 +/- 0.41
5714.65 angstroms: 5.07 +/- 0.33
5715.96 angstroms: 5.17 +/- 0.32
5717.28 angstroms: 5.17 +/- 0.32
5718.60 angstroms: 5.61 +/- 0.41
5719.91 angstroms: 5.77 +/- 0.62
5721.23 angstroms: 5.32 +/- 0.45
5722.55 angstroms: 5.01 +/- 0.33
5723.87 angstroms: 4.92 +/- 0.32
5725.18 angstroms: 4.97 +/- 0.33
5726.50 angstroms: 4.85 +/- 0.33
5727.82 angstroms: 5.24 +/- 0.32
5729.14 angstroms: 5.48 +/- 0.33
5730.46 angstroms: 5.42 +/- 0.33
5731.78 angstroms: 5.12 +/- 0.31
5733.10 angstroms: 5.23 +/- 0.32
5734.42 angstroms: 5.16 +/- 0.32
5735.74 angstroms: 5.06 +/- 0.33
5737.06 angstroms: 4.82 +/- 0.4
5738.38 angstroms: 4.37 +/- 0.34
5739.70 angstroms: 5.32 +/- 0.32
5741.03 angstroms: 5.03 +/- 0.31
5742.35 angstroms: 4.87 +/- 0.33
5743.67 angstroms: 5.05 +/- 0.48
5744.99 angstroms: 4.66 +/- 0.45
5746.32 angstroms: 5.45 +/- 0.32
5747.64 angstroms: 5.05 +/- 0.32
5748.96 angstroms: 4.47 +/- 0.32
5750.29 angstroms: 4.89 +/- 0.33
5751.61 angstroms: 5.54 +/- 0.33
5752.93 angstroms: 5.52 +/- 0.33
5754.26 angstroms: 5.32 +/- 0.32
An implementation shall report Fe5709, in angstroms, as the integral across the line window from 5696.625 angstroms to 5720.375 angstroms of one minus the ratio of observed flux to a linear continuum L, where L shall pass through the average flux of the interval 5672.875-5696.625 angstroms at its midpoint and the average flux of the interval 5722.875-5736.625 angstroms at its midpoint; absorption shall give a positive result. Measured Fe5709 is 0.5 angstroms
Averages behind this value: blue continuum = 5.01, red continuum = 5.14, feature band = 4.98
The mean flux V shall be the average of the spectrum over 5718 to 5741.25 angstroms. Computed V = 5.15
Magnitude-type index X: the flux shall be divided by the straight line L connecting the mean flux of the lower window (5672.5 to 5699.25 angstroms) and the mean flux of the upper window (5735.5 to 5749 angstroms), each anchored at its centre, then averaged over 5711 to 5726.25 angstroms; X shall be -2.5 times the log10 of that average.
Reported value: -0.056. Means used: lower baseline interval 5.01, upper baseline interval 4.94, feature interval 5.23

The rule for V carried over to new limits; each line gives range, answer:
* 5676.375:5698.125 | 4.99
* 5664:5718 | 4.93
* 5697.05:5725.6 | 5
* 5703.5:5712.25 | 4.73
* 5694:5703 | 4.89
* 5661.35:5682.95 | 4.9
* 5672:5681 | 4.96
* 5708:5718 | 5.01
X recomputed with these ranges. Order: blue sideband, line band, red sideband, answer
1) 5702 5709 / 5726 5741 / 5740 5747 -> -0.03 mag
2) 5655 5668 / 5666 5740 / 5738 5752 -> -0.02 mag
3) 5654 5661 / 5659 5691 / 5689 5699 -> 0.01 mag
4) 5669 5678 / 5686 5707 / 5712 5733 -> 0.05 mag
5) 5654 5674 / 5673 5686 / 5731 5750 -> -0.03 mag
